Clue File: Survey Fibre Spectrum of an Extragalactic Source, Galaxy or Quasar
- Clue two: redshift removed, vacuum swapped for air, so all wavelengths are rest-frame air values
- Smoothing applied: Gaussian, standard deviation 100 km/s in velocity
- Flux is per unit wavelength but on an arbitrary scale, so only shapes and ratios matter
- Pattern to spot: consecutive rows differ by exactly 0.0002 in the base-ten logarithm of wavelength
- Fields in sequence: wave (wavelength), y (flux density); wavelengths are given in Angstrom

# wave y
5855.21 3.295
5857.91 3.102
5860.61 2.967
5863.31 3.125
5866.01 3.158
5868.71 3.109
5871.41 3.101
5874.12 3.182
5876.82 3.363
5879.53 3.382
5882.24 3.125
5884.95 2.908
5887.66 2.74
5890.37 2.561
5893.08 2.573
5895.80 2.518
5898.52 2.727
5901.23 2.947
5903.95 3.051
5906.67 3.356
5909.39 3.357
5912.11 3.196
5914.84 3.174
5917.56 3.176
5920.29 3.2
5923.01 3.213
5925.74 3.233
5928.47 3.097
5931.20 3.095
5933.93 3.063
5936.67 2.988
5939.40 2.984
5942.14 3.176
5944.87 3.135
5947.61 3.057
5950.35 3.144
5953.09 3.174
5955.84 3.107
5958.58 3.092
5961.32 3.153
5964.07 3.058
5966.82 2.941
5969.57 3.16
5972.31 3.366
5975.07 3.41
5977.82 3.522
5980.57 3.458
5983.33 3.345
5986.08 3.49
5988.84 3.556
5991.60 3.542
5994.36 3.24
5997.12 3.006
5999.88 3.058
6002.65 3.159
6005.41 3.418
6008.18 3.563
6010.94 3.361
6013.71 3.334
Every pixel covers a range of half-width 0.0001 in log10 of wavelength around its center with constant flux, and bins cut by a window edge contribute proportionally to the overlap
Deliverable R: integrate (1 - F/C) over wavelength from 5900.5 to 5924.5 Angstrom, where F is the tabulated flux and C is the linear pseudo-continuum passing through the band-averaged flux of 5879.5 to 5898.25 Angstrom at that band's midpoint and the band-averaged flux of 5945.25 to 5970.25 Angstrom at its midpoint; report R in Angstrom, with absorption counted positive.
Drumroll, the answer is -2.5 Angstrom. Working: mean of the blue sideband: 2.78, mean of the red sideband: 3.1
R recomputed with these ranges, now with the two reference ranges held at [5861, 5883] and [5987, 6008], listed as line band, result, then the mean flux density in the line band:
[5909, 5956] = 1.5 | 3.14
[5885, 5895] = 1.7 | 2.66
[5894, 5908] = 1.3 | 2.91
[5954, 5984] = 0.4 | 3.23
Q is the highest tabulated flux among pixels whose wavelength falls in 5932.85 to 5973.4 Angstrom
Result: 3.366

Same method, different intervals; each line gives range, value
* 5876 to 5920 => 3.382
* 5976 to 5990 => 3.556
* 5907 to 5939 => 3.357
